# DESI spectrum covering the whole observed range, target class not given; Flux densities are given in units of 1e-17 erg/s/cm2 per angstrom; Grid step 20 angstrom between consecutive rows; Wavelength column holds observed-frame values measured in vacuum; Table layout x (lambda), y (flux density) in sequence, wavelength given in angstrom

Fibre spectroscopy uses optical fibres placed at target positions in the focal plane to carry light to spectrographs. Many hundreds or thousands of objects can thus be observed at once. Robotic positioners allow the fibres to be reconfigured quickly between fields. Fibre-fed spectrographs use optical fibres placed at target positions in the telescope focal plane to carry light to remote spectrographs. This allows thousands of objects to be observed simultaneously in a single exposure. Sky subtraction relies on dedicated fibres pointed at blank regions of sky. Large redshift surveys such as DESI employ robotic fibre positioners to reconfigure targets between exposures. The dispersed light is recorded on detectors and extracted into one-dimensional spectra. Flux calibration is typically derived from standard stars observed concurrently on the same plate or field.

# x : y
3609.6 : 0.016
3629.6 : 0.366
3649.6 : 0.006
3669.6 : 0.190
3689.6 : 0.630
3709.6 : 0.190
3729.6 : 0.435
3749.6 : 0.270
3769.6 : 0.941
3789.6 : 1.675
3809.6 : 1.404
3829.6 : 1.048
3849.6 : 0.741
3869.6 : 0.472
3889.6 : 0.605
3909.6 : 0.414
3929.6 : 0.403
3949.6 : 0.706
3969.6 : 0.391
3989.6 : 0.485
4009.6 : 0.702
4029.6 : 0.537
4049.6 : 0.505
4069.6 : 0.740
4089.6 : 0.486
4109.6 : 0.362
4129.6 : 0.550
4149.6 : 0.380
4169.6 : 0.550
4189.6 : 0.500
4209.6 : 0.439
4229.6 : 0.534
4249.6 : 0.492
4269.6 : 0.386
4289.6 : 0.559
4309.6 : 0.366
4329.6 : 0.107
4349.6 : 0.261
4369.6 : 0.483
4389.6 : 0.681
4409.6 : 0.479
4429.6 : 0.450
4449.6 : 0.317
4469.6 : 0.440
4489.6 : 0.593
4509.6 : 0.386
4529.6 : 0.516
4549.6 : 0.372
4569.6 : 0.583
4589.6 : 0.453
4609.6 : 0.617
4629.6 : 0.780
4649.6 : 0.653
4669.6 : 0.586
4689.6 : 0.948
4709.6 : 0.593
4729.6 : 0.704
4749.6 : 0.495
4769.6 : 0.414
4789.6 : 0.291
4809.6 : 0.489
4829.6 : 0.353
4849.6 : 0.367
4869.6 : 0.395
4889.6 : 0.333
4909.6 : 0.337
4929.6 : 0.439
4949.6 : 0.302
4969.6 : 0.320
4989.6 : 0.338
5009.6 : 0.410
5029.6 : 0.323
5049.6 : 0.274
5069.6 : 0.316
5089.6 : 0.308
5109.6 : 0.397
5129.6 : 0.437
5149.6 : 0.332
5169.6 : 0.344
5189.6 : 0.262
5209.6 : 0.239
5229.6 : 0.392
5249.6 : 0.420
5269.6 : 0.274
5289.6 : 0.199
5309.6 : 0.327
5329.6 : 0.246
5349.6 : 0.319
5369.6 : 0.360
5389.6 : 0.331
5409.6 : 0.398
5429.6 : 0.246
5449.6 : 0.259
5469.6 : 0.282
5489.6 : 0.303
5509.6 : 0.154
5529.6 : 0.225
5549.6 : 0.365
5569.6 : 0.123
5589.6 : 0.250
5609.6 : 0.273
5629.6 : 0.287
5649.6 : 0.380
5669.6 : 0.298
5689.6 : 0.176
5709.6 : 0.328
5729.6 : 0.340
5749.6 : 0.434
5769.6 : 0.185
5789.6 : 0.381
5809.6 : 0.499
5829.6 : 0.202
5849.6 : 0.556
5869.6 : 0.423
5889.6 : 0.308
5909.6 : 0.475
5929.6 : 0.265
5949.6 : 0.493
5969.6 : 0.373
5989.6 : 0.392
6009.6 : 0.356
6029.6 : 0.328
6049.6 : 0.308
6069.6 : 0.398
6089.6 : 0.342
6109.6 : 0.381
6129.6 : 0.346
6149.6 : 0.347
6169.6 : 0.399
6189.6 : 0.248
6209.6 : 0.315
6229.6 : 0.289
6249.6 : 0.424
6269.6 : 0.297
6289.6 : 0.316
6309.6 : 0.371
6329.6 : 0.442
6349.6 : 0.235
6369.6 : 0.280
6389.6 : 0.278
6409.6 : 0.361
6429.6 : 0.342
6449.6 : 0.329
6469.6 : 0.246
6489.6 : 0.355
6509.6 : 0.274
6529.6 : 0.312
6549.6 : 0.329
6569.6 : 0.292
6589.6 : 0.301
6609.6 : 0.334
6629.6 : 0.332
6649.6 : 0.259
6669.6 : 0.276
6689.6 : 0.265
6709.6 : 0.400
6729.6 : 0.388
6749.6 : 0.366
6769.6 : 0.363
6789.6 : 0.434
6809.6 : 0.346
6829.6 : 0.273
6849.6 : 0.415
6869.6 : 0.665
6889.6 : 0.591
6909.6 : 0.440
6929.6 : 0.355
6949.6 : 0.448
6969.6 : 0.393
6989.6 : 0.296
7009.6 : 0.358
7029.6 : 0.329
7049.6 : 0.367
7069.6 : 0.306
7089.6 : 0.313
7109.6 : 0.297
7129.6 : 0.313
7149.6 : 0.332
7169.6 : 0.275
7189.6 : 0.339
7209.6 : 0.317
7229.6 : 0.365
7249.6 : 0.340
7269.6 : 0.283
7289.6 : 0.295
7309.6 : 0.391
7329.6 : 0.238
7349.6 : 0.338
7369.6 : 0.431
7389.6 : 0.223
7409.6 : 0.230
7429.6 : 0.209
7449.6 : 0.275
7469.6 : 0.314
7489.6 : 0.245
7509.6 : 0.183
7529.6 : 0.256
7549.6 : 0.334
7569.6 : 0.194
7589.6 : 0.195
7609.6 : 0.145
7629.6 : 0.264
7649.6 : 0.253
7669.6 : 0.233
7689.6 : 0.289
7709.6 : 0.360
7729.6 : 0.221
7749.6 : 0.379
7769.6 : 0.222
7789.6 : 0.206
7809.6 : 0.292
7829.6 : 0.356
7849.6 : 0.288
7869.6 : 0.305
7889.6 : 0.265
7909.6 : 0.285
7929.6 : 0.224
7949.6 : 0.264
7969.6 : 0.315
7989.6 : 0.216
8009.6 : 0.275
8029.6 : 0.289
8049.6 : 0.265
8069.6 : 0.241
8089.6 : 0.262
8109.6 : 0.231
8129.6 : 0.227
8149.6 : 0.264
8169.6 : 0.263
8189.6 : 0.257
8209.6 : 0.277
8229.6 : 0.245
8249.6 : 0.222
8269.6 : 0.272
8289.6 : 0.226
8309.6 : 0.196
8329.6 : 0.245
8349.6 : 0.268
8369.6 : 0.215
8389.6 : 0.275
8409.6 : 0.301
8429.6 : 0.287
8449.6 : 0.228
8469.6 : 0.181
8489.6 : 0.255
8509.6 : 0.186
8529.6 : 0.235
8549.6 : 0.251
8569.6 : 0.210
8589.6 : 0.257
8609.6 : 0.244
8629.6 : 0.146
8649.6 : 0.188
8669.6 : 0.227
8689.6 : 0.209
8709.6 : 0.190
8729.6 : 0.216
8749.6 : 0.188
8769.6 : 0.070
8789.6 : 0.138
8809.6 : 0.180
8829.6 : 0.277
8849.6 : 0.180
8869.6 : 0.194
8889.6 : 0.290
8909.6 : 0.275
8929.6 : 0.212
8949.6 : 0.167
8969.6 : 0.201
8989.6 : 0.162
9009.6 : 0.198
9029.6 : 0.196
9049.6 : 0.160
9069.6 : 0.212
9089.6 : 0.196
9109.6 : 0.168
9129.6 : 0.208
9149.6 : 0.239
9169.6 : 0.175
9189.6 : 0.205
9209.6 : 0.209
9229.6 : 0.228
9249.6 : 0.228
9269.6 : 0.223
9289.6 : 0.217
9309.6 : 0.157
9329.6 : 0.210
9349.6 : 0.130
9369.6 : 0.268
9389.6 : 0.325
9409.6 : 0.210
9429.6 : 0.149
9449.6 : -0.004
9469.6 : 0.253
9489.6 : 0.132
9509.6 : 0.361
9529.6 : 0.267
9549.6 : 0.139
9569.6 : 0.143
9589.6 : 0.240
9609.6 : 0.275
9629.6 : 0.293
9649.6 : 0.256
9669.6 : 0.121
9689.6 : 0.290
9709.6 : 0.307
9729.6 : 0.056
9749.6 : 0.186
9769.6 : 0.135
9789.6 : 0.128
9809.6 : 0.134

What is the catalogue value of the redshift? 1.460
